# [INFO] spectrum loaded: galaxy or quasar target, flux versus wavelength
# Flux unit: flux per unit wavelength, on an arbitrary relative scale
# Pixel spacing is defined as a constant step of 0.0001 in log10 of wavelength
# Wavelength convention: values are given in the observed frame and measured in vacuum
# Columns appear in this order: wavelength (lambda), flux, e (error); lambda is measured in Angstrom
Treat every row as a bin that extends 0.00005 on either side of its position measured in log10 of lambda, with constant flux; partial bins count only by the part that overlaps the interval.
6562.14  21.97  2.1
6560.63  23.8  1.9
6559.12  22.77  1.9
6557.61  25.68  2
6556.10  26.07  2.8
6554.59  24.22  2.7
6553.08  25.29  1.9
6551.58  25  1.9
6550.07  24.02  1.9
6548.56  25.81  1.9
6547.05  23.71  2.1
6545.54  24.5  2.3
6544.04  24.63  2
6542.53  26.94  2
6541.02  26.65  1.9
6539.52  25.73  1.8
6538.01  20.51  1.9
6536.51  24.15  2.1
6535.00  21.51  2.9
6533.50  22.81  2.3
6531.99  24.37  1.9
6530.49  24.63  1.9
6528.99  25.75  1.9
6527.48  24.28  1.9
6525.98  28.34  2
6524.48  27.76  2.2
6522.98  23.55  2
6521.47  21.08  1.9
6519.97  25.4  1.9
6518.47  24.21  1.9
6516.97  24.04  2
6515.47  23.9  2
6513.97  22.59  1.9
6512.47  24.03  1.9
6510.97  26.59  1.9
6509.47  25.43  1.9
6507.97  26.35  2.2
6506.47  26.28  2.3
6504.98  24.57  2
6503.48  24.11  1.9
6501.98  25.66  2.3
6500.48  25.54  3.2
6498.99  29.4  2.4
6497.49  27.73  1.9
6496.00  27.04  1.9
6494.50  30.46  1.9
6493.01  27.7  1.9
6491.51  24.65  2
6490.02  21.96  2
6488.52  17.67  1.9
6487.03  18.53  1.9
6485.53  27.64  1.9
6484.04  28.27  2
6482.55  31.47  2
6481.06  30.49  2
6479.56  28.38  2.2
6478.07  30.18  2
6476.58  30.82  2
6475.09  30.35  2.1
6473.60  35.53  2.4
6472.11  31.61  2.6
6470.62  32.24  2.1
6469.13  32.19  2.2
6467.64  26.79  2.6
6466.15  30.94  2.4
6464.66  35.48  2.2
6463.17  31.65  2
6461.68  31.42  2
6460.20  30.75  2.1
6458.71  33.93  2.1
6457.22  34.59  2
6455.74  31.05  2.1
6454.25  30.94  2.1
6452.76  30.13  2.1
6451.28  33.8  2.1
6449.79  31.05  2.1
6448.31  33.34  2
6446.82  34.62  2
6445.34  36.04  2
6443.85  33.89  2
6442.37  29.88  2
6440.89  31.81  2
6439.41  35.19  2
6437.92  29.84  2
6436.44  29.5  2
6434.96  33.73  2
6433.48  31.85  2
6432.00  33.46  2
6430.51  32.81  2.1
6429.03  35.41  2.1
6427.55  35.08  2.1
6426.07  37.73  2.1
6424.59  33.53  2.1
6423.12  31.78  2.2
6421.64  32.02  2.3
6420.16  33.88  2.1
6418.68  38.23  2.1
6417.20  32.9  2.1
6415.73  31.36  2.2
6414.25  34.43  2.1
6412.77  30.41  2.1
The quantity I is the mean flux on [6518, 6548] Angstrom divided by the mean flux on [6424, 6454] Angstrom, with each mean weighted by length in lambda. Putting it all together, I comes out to 0.74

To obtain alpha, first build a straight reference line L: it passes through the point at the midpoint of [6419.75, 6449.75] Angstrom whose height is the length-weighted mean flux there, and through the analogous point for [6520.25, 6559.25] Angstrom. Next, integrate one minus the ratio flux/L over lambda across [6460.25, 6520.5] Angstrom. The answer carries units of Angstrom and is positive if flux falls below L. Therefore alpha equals 2.6 Angstrom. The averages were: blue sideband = 33.2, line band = 27.5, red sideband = 24.6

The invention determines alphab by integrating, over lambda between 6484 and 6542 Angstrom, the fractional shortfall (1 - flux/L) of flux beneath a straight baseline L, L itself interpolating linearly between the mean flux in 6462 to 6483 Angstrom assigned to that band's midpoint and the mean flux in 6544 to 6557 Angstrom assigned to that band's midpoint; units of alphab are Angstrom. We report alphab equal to 6.3 Angstrom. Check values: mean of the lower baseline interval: 31.3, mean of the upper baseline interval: 24.8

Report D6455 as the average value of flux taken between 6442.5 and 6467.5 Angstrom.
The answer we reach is 32.5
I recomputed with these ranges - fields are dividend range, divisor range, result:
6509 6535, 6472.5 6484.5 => 0.80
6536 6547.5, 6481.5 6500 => 0.94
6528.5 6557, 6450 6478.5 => 0.77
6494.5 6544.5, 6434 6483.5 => 0.79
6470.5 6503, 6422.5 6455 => 0.84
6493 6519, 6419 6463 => 0.79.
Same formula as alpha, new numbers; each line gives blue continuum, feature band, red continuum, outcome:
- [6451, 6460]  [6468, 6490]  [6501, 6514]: 0.3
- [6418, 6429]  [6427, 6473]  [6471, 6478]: 1.1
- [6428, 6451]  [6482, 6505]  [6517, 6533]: 1.7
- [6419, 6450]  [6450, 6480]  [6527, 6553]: -0.9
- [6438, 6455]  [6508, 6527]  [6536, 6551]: 1.4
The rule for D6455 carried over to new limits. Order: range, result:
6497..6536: 25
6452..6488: 30.6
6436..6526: 28.7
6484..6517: 25.2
